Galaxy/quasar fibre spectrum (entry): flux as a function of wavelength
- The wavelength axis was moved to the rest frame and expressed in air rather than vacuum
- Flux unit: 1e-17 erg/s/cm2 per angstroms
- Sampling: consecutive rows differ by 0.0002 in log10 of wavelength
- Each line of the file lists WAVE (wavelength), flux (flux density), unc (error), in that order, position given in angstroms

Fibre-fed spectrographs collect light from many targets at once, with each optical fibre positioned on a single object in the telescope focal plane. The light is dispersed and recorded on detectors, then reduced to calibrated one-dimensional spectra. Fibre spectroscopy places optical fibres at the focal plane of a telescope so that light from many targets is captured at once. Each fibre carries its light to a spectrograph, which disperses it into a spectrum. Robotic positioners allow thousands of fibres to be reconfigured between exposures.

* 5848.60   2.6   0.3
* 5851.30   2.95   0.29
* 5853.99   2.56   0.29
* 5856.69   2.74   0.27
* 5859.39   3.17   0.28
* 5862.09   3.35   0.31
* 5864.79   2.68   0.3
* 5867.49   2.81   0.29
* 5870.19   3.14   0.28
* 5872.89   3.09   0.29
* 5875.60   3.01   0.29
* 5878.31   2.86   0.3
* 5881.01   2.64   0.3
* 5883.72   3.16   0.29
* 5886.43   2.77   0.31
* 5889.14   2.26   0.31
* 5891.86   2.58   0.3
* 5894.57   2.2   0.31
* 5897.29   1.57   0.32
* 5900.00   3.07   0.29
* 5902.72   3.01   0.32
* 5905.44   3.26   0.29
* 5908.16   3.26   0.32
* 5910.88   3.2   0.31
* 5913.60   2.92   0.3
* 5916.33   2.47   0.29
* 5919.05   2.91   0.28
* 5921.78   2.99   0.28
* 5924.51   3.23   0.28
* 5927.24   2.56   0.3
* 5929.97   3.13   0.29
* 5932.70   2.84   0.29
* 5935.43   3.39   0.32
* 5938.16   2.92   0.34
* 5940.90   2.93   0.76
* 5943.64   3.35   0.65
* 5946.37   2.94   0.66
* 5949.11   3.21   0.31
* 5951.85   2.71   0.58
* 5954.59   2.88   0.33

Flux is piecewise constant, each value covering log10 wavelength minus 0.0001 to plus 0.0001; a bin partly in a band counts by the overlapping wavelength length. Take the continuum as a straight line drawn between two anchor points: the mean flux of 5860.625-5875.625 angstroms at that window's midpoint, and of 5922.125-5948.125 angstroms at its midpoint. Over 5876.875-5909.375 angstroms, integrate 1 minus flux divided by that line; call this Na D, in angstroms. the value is 3.3 angstroms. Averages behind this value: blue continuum 3.02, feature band 2.72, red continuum 3.03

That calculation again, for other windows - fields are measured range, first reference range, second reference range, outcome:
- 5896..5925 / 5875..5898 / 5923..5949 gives -0.9 angstroms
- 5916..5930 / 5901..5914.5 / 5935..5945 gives 1.1 angstroms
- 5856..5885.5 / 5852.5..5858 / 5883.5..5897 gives -4.6 angstroms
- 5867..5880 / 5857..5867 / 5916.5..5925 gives 0.1 angstroms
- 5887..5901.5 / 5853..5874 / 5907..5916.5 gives 3.0 angstroms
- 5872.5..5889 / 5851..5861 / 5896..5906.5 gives -0.5 angstroms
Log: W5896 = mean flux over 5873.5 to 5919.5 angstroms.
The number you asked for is 2.78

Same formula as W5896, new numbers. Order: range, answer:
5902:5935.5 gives 3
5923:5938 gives 3.02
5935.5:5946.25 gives 3.09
